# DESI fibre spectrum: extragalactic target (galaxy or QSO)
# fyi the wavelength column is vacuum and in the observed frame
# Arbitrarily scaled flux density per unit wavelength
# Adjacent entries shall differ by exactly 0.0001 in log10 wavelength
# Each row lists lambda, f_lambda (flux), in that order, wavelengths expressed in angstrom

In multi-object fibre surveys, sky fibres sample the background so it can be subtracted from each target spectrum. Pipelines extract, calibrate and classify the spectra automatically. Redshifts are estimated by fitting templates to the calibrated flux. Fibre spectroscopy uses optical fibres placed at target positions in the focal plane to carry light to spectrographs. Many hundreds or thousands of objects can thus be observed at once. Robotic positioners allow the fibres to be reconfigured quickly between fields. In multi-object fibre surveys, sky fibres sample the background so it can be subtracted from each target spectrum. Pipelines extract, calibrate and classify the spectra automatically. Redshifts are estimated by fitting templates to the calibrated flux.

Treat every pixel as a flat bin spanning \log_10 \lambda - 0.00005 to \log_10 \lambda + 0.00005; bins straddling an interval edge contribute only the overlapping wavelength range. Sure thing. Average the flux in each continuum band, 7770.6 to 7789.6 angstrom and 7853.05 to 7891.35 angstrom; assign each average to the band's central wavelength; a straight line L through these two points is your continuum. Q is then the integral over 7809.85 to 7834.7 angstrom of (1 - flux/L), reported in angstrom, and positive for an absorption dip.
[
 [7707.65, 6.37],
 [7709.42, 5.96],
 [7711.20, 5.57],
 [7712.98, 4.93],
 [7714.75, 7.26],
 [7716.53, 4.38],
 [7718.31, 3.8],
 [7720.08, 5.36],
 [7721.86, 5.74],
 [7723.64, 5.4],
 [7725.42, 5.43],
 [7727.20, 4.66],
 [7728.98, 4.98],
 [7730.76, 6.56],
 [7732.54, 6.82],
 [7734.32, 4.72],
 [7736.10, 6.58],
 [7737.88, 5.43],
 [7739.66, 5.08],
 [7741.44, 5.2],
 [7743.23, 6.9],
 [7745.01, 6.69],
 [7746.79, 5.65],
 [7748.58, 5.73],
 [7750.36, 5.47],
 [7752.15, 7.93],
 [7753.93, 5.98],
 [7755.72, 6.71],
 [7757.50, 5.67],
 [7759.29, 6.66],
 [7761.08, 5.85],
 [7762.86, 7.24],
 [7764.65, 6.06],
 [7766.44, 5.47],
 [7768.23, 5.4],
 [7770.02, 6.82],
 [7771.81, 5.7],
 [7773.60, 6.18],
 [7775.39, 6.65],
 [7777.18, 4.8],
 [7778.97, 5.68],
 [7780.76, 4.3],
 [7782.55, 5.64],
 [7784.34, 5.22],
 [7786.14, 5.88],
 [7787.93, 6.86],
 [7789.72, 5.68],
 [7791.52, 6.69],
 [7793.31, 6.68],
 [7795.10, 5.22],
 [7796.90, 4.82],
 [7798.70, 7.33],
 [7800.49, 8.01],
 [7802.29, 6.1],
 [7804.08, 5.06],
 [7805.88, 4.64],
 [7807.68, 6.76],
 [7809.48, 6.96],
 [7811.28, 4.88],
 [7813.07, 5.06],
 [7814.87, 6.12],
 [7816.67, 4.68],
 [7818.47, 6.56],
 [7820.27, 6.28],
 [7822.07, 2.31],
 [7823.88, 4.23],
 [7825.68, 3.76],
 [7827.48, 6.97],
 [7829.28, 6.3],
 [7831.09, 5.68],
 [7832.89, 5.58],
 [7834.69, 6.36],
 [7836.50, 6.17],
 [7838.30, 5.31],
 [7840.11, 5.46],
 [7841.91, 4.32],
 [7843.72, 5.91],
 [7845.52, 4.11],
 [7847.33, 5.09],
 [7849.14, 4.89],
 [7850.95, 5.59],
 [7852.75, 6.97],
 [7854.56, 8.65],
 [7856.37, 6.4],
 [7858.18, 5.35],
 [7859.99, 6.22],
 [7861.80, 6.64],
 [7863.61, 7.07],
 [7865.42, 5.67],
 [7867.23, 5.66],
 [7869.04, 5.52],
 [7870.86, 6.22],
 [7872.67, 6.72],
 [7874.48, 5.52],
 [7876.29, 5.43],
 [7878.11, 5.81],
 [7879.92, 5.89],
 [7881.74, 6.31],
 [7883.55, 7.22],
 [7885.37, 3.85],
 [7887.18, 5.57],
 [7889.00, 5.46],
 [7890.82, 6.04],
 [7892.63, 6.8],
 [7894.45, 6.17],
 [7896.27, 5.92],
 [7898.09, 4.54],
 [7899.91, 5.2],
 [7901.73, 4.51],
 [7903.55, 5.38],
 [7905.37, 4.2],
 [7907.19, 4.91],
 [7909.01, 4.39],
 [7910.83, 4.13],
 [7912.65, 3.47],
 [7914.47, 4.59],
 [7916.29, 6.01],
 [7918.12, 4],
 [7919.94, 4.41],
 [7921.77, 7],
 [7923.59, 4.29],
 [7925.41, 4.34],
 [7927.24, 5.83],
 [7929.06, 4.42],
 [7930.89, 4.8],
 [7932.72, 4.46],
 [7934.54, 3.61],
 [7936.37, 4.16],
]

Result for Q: 2.3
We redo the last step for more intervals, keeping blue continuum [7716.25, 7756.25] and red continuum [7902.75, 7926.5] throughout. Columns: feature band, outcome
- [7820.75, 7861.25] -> -3.4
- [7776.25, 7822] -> -3.5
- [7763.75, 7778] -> -1.0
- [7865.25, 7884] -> -4.0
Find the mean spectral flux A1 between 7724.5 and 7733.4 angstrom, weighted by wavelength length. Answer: 5.68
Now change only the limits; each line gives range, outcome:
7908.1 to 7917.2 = 4.52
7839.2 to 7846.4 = 4.95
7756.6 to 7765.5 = 6.3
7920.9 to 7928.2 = 5.36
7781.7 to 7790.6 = 5.86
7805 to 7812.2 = 5.81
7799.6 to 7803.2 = 7.05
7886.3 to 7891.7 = 5.68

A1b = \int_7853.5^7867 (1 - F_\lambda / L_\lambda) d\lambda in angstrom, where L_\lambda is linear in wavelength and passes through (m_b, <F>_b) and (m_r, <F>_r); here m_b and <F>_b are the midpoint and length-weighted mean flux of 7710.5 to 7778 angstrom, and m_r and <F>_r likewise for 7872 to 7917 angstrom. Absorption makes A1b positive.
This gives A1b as -2.6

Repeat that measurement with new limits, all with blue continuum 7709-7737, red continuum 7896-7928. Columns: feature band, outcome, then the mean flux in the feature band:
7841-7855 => -1.53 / 5.6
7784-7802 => -3.50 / 6.26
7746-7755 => -1.28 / 6.16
